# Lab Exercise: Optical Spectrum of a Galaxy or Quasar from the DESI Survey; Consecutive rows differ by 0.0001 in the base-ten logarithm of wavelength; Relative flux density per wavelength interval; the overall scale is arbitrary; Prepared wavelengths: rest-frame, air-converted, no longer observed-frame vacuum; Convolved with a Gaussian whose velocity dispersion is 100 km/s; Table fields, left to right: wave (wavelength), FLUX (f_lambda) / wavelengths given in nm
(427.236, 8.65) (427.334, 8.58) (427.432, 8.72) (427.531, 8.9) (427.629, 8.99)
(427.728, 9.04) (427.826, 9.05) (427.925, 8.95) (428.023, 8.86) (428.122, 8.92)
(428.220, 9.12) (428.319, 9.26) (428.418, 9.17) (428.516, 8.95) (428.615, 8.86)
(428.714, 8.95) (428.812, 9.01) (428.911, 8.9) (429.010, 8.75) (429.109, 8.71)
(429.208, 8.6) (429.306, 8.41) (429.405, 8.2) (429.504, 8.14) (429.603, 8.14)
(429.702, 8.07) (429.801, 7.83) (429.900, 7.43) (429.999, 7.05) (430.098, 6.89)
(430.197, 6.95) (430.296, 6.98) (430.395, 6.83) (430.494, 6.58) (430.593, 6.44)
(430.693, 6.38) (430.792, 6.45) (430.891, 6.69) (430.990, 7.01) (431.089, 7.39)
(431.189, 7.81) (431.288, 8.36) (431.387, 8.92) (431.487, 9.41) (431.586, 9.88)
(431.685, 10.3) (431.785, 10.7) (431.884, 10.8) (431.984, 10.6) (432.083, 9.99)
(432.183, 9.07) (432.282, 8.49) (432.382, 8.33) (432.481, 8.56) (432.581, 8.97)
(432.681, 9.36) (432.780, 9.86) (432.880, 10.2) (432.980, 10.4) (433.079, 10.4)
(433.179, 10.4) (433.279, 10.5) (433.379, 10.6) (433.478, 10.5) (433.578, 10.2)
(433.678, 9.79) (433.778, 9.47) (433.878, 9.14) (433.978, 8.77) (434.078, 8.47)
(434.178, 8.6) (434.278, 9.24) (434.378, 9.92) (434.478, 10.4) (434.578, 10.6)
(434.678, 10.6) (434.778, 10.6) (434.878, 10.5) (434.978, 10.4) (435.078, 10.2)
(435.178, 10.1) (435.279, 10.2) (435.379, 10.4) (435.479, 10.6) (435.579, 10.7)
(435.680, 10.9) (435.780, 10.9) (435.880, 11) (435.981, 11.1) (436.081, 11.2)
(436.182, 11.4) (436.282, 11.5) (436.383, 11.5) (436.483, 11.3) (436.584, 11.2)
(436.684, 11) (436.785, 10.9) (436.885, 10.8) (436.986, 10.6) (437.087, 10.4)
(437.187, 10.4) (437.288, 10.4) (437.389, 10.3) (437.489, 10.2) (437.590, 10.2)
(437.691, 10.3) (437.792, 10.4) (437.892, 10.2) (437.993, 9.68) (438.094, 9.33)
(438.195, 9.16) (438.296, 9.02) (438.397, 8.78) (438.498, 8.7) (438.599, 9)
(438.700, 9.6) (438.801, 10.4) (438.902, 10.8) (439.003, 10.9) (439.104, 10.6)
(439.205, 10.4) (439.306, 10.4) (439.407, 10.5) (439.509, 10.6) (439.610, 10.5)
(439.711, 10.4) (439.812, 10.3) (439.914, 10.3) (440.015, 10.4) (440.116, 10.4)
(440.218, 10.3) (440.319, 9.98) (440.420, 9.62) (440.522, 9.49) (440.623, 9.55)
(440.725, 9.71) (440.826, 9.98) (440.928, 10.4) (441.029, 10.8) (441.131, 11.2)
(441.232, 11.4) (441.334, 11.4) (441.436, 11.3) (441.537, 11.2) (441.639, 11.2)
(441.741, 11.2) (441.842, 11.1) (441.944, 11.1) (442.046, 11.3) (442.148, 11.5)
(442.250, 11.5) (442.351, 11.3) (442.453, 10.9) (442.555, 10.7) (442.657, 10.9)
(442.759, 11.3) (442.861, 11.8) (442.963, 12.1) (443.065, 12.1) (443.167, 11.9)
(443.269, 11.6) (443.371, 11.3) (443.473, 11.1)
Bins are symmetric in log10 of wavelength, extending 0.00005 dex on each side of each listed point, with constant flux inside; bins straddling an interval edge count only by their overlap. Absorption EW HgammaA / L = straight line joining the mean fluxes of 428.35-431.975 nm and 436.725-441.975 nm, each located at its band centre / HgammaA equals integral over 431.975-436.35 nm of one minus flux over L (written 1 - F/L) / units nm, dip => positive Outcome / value -0.46 nm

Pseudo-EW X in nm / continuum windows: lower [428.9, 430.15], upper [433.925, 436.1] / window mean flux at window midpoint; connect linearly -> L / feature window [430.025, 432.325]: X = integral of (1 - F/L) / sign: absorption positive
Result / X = 0.14 nm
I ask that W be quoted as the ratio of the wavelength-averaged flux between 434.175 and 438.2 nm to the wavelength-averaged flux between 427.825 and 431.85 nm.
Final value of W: 1.28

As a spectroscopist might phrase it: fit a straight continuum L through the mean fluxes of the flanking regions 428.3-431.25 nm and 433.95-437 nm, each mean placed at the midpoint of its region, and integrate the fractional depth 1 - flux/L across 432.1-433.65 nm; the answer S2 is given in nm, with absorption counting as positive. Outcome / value -0.07 nm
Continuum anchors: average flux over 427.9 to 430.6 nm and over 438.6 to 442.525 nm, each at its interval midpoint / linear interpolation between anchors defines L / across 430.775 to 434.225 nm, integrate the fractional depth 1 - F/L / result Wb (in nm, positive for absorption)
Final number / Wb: -0.155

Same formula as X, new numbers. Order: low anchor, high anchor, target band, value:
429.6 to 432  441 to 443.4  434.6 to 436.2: -0.229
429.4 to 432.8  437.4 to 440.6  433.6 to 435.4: -0.167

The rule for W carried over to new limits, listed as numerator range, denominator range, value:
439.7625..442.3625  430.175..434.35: 1.20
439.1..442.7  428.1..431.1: 1.35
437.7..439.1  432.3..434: 1.00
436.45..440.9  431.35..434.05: 1.04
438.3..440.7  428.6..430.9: 1.30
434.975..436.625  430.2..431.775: 1.40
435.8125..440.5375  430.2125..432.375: 1.24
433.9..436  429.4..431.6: 1.36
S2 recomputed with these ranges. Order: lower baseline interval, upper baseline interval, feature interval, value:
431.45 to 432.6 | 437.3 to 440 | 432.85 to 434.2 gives -0.02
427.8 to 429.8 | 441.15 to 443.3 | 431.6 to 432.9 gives -0.03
